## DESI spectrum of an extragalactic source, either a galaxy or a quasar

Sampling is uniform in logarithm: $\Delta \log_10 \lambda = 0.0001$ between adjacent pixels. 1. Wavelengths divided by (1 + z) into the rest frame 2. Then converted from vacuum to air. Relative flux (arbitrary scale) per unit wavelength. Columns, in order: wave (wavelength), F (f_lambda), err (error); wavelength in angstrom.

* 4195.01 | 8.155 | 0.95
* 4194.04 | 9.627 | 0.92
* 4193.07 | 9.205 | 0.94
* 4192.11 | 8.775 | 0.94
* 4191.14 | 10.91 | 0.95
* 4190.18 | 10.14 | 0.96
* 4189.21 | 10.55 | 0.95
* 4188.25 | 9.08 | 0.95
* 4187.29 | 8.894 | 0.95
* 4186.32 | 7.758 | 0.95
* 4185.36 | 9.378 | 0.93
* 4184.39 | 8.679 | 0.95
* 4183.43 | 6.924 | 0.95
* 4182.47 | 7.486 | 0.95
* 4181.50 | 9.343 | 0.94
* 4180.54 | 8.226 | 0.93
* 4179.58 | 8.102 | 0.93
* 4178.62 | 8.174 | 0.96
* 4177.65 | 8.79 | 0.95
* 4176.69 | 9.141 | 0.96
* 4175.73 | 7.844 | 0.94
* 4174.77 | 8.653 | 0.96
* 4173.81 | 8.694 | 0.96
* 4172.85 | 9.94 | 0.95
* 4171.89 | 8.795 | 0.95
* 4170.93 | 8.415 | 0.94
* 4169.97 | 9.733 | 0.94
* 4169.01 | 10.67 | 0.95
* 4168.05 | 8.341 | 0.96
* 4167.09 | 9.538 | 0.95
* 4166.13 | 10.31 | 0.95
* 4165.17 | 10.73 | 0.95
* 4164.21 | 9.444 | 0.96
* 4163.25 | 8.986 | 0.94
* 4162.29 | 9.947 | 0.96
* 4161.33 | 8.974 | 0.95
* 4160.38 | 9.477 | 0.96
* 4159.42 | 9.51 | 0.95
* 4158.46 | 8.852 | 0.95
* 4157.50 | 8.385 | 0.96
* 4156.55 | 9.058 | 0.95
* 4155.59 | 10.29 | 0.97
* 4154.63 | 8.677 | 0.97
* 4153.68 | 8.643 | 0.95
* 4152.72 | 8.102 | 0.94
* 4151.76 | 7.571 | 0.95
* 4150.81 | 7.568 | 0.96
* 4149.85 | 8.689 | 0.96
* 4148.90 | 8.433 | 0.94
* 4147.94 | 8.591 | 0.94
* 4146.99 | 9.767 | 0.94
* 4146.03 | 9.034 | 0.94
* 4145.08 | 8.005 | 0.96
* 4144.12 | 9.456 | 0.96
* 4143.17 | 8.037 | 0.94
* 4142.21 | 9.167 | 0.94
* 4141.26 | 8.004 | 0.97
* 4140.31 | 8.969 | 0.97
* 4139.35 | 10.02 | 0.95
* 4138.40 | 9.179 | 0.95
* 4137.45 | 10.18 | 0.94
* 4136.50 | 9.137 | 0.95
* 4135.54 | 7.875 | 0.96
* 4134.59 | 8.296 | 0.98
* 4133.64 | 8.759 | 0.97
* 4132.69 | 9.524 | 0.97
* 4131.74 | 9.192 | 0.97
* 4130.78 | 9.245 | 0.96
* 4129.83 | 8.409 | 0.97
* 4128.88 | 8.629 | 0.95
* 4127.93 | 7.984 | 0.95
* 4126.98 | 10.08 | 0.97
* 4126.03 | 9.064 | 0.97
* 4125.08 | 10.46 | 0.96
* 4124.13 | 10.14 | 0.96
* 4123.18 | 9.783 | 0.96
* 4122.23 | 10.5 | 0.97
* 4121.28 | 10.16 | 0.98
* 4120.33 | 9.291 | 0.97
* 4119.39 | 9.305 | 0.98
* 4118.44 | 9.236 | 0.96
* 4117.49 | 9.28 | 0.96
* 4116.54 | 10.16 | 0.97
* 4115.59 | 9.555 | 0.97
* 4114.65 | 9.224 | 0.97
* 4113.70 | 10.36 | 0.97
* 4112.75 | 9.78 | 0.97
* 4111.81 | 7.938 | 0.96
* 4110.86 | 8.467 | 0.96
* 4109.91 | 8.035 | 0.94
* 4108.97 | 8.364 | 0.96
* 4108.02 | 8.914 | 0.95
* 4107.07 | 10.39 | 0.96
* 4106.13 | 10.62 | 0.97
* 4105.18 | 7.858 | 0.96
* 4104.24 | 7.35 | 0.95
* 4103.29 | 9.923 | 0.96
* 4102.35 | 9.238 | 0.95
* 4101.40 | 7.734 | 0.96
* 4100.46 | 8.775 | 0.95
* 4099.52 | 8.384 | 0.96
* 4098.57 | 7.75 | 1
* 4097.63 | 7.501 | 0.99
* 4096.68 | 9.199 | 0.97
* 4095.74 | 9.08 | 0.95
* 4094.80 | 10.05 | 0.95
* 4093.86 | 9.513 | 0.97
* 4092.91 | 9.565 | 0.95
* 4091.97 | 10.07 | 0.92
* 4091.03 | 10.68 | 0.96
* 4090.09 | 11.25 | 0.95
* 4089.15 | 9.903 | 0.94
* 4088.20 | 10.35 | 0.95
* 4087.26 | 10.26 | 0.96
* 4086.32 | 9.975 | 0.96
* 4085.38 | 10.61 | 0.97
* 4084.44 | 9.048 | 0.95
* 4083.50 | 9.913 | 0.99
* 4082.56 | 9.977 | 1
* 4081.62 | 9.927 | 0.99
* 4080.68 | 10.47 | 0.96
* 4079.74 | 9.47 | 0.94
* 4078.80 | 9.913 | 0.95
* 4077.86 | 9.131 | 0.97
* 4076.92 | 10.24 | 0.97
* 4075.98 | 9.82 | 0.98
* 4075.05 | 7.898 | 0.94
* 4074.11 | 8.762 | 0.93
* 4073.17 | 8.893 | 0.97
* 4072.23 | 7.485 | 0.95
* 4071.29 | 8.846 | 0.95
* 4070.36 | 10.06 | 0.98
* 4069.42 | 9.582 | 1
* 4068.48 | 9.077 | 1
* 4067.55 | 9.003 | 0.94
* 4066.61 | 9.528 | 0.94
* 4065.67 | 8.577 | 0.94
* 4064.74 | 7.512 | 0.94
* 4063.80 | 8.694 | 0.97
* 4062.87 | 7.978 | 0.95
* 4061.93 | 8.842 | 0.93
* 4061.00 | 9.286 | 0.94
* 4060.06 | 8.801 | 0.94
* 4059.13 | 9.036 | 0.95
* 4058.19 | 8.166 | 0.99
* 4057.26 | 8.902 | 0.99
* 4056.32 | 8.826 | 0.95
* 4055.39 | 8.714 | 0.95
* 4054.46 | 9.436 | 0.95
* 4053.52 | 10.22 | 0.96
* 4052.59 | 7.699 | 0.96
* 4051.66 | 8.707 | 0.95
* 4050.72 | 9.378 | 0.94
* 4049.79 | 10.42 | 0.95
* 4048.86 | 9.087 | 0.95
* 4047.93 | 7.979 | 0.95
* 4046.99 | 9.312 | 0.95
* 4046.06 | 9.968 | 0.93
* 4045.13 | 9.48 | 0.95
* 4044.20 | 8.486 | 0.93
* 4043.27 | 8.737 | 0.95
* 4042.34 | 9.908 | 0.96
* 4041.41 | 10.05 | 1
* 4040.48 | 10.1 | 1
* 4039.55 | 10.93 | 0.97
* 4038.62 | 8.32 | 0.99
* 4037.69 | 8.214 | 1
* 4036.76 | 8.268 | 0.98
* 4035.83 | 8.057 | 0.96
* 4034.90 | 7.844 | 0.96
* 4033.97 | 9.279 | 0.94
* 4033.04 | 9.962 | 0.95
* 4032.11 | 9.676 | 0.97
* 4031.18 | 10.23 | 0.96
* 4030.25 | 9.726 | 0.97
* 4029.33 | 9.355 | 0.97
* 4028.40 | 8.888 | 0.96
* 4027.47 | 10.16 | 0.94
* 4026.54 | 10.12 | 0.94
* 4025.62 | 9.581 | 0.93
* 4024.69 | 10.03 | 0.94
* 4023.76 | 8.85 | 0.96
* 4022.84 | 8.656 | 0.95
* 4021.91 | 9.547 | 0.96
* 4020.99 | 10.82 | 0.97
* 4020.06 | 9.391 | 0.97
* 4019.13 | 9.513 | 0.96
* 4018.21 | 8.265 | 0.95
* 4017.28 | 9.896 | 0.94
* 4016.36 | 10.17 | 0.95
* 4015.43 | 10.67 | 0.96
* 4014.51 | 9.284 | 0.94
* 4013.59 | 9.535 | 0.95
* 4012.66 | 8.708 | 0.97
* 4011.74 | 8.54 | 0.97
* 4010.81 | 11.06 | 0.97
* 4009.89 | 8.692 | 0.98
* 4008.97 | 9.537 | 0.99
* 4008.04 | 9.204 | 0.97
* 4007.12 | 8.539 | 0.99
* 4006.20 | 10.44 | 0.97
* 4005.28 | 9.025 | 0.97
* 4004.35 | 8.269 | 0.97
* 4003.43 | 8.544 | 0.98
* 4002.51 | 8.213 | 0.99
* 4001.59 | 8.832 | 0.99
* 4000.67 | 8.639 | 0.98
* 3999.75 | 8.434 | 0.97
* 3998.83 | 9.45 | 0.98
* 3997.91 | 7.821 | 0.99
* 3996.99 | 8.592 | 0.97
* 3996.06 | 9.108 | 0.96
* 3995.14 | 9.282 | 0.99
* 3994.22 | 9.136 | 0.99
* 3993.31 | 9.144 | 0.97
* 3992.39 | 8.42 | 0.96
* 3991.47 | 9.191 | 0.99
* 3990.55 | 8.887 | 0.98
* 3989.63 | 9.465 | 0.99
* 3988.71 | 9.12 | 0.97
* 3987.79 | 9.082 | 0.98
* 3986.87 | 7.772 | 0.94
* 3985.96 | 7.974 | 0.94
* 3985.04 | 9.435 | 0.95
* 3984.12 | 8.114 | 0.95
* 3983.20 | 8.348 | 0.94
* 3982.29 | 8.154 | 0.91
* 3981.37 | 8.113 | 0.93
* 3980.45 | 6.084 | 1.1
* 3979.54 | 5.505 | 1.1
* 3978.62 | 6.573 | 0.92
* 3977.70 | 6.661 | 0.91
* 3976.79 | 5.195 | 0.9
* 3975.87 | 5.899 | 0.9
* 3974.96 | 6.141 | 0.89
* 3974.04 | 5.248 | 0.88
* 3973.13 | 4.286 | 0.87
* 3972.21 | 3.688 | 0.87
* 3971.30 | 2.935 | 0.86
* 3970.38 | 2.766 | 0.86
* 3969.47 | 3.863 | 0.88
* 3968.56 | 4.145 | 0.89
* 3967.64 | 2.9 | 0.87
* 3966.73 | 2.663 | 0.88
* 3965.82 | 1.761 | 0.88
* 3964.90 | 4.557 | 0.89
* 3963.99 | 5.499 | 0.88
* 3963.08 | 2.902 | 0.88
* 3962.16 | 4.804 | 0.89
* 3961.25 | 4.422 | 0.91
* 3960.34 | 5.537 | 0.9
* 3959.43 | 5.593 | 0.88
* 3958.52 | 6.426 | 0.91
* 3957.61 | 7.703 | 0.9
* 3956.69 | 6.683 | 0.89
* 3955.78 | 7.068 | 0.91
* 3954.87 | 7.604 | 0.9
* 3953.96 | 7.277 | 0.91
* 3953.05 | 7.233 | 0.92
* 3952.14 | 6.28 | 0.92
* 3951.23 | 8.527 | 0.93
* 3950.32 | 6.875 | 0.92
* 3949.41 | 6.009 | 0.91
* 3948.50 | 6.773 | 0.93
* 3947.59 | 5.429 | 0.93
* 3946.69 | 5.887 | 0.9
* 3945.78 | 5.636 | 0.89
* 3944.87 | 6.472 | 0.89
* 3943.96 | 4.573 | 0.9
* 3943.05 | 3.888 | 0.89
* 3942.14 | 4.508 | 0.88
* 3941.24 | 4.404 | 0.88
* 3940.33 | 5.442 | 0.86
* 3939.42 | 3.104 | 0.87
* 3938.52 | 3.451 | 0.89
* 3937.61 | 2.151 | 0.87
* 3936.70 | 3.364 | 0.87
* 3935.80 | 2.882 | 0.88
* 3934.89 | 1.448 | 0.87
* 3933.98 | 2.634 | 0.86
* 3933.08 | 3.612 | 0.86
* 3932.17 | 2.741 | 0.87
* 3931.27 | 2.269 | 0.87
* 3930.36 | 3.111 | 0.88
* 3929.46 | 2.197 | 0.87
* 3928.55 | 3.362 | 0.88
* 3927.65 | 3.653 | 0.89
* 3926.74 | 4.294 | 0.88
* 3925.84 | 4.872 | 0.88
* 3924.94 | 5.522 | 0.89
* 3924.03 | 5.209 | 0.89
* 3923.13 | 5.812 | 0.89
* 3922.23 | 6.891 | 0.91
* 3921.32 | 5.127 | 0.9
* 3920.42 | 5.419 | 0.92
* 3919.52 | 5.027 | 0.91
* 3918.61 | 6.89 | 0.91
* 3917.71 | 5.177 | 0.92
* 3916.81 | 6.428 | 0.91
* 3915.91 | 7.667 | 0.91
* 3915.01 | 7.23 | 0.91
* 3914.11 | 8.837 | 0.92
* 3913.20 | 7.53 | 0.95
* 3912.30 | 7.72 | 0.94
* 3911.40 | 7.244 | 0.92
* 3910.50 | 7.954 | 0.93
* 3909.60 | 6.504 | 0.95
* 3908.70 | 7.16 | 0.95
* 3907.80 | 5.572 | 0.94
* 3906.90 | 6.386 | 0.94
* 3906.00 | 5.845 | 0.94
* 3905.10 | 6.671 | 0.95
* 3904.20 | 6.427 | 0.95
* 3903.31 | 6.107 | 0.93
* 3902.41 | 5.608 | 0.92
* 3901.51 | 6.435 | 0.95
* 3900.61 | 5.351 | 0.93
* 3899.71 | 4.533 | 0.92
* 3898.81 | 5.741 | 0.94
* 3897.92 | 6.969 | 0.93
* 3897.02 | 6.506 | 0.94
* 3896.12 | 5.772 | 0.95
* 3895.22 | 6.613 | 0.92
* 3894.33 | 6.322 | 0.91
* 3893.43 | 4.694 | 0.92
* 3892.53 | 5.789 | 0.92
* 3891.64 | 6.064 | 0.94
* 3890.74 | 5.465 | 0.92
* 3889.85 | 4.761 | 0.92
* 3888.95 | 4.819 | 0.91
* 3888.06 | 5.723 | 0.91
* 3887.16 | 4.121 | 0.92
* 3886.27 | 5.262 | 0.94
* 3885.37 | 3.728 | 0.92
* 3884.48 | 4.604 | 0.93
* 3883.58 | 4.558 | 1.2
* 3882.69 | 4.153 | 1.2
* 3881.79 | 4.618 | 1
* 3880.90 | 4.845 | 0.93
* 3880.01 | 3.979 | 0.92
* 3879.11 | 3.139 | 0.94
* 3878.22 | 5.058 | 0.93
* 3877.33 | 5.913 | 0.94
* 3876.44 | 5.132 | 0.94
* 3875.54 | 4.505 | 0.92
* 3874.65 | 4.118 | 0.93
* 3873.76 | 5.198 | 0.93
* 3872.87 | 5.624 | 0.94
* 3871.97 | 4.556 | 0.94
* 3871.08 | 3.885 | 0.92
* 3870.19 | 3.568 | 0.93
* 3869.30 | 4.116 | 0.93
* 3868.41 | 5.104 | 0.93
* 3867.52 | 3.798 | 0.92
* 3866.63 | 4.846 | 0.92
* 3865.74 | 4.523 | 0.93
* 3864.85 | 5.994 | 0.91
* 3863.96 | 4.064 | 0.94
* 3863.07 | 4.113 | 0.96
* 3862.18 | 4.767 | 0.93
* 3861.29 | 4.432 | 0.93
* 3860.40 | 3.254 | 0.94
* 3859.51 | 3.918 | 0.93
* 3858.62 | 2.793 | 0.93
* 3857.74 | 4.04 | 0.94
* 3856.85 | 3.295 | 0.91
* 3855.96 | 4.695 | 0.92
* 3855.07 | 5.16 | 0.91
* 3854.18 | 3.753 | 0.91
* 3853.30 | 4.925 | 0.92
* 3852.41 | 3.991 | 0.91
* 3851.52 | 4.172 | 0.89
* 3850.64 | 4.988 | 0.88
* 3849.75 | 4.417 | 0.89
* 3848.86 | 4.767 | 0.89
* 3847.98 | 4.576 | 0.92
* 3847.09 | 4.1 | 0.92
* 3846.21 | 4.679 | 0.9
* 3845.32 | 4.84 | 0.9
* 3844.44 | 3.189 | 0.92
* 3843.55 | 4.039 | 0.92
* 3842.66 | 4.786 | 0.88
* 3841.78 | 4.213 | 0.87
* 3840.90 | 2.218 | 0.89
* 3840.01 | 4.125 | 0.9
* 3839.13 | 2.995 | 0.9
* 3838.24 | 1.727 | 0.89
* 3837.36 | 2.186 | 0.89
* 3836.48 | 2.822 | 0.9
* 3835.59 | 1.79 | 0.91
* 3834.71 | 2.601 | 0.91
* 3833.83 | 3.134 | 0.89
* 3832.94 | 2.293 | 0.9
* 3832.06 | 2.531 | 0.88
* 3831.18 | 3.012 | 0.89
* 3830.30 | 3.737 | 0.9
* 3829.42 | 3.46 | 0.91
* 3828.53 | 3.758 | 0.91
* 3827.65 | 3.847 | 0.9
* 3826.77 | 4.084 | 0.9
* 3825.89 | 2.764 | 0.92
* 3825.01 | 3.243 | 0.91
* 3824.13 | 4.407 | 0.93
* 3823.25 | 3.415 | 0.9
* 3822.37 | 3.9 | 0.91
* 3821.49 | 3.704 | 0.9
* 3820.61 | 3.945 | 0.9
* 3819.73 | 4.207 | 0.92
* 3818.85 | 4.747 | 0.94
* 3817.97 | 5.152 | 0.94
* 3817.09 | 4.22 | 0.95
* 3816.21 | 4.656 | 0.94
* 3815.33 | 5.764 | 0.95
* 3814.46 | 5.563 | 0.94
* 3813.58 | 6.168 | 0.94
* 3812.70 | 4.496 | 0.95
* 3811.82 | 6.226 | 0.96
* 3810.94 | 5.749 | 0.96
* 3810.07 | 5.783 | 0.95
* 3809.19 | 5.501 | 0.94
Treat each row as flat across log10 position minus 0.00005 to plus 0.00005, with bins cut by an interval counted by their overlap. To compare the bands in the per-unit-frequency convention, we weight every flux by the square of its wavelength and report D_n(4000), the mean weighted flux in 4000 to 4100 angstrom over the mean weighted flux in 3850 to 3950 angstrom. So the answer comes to 2.0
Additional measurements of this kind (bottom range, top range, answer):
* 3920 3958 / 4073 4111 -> 2.04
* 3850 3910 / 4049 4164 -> 2.06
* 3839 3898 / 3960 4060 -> 1.91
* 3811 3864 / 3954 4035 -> 2.13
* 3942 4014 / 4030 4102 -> 1.38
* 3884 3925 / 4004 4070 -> 1.63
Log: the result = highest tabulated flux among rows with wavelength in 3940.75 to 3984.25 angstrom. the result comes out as 8.527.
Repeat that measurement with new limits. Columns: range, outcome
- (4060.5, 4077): 10.24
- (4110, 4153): 10.5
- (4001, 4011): 11.06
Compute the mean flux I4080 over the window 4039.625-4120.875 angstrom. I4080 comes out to 9.23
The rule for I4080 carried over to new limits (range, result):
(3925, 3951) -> 4.17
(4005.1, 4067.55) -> 9.23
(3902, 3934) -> 5.61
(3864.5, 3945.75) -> 5.08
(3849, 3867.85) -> 4.29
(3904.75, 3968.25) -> 5.28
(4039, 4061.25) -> 9.23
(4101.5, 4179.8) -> 9.09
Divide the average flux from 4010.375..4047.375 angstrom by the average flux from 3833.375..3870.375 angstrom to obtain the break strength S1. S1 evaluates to 2.39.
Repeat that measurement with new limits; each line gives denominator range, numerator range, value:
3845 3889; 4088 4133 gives 2.08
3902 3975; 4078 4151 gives 1.78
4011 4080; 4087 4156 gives 0.99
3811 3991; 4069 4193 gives 1.83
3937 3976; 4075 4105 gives 1.87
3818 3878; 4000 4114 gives 2.32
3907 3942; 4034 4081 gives 1.81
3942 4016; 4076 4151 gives 1.32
